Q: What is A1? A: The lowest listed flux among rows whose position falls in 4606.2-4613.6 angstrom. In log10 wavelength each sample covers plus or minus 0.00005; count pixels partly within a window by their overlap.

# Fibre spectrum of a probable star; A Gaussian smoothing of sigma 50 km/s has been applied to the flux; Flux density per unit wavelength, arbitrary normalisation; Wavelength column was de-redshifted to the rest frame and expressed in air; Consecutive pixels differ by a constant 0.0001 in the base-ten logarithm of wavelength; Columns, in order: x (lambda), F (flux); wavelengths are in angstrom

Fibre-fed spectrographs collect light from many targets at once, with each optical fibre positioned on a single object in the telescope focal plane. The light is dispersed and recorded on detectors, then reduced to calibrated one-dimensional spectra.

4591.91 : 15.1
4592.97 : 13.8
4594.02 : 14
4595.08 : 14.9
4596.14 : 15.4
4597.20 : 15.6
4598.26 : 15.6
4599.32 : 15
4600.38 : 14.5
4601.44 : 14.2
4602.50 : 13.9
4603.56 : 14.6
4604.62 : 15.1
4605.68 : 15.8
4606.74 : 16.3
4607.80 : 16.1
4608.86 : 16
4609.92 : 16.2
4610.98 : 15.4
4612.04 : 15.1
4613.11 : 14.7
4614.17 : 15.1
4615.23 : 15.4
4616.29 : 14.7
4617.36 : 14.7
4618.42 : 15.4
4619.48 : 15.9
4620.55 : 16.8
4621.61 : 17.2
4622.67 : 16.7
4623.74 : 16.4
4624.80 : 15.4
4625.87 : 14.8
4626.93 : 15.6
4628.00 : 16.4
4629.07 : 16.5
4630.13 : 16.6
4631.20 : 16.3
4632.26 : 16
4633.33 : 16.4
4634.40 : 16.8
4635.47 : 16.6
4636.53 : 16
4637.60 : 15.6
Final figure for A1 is 14.7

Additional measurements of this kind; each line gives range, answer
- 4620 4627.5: 14.8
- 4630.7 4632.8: 16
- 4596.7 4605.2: 13.9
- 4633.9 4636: 16.6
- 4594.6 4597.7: 14.9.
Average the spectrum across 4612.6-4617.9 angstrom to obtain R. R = 14.9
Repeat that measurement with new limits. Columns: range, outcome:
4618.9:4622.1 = 16.6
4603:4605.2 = 14.9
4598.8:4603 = 14.4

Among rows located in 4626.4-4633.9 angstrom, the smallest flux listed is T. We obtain 15.6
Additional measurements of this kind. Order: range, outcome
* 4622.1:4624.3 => 16.4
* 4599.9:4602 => 14.2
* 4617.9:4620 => 15.4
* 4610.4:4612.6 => 15.1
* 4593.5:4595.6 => 14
